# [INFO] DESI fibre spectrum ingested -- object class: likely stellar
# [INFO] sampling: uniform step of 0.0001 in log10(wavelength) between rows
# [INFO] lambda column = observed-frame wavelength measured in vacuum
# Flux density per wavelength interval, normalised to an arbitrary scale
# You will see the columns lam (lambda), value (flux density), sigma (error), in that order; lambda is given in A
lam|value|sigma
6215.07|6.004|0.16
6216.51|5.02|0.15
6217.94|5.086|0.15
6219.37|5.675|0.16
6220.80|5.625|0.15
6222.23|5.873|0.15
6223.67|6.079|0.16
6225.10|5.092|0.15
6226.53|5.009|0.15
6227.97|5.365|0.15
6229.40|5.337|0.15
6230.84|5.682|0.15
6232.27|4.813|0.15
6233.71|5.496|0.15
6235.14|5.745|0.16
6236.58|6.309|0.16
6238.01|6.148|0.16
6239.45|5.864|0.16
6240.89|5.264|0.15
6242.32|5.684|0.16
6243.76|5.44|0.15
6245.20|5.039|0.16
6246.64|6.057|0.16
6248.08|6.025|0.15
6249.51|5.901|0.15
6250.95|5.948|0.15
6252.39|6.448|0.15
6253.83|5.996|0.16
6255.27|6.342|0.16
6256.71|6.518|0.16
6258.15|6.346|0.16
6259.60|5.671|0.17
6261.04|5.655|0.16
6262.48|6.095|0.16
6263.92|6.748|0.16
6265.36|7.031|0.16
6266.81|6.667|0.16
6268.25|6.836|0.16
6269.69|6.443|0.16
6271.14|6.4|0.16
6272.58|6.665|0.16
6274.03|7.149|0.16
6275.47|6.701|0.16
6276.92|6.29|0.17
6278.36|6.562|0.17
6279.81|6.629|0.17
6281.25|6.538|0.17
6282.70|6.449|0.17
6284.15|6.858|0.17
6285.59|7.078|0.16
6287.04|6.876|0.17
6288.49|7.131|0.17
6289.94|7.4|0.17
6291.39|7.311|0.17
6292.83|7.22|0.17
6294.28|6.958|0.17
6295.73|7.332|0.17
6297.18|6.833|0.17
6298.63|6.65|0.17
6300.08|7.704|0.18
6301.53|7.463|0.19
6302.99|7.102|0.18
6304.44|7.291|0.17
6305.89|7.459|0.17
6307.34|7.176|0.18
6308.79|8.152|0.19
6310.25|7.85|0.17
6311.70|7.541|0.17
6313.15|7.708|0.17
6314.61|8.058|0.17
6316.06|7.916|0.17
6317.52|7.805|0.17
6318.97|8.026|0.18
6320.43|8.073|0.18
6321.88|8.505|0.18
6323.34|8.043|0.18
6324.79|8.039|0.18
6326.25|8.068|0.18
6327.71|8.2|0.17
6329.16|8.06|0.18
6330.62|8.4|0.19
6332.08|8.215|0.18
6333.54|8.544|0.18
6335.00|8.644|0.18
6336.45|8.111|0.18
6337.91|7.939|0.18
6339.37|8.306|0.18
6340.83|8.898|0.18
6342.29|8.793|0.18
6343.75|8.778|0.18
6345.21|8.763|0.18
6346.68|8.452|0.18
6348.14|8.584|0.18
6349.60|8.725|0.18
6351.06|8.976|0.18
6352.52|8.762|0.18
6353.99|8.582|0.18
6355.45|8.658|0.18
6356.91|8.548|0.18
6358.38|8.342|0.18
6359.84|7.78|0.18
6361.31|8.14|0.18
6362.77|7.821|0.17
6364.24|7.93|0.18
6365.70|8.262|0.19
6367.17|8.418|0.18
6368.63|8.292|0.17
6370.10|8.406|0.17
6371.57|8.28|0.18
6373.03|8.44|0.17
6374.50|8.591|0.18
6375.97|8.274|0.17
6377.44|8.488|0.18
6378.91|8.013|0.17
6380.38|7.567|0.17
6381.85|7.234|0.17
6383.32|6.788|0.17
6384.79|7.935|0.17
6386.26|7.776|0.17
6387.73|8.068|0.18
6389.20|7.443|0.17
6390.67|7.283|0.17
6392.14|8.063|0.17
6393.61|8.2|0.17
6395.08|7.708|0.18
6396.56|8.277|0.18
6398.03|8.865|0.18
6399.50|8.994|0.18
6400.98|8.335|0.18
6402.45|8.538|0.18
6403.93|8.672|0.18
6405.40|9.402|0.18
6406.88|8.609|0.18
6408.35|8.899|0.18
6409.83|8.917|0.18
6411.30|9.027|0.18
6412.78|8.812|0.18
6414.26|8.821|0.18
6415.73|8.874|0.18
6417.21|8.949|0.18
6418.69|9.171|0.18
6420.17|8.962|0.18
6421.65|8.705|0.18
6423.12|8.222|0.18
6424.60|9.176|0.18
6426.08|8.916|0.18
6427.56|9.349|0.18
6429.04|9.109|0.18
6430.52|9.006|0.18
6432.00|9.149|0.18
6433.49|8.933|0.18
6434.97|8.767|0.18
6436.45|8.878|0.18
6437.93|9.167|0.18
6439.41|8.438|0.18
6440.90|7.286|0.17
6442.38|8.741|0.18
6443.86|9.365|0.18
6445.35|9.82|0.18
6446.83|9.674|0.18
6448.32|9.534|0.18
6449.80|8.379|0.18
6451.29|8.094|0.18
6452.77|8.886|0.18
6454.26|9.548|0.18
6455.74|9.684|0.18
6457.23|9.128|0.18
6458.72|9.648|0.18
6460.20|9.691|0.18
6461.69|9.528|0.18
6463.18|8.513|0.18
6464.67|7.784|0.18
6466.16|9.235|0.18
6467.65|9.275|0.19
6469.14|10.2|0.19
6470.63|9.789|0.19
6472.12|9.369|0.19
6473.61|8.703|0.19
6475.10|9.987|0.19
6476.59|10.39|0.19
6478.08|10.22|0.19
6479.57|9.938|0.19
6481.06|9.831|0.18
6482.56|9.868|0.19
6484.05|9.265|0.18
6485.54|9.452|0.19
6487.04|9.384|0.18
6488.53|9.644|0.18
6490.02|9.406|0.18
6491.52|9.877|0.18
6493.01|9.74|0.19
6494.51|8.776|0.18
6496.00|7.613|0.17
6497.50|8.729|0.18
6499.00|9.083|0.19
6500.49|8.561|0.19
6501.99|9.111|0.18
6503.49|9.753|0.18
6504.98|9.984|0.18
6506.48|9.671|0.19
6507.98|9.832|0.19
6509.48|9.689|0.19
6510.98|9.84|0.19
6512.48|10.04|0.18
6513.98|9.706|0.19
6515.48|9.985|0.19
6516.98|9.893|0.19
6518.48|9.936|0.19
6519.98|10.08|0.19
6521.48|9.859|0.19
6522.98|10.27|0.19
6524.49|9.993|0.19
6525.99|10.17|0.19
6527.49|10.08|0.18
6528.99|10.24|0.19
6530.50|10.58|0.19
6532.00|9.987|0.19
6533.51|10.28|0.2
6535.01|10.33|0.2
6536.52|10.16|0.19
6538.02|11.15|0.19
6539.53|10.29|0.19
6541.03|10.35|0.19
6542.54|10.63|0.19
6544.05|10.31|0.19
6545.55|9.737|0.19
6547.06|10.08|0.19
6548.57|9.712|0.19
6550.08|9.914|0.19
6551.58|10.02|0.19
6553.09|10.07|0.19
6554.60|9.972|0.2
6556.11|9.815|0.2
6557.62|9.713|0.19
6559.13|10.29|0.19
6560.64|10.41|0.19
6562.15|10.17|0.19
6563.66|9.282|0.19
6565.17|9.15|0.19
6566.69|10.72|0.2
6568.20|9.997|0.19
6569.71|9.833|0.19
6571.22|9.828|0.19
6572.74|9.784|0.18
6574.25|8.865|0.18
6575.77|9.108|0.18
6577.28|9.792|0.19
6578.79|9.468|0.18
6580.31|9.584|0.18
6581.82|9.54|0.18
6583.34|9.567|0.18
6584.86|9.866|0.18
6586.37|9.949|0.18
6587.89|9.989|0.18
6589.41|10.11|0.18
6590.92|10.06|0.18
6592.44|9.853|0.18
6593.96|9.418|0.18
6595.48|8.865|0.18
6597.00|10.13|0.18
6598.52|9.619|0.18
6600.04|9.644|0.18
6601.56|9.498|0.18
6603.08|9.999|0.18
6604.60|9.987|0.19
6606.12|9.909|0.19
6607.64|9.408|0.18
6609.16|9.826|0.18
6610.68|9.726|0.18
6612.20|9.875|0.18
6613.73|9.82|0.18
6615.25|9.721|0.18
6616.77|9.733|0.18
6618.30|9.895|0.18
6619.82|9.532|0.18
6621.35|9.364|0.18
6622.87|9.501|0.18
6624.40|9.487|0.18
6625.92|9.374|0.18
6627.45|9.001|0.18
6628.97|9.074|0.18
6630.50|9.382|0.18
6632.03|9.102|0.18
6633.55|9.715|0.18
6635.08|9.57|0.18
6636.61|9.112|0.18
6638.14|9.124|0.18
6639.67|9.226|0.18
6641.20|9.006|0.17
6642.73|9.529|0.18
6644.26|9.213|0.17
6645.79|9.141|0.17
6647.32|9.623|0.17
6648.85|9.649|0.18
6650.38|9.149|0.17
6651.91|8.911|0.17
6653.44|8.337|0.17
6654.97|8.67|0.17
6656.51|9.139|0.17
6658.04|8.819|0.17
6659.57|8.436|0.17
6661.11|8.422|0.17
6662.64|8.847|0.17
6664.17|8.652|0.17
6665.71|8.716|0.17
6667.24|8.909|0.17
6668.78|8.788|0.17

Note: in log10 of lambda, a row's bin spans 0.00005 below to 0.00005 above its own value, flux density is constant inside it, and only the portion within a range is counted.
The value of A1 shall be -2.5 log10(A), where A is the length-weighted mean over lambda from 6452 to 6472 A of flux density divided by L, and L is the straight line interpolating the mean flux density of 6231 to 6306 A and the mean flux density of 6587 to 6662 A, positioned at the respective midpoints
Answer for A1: -0.154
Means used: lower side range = 6.46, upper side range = 9.42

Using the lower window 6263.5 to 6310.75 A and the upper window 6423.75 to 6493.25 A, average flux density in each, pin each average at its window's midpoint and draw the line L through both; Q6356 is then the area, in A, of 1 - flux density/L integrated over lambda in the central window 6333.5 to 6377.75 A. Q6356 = -3.0 A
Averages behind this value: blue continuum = 7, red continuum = 9.27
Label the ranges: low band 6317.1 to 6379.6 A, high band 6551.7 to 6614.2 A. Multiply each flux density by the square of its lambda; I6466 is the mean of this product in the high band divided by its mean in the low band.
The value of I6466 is 1.26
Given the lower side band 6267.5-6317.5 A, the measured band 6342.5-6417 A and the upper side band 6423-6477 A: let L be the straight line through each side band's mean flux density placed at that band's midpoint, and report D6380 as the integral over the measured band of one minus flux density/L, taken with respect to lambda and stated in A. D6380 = -1.2 A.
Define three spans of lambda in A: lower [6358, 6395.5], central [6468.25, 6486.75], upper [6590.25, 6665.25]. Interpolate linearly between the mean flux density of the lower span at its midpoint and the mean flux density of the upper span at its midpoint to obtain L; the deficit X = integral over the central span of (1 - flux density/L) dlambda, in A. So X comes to -2.60 A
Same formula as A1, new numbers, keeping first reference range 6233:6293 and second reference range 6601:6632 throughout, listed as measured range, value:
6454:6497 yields -0.14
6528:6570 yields -0.13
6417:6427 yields -0.14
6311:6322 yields -0.16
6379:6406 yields -0.07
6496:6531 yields -0.13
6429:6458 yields -0.12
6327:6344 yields -0.20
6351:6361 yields -0.18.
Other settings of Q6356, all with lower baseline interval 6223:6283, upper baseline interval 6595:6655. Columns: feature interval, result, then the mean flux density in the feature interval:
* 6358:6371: -2.0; 8.15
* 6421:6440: -3.1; 8.92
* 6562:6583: -1.6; 9.63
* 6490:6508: -2.0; 9.21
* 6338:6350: -3.0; 8.62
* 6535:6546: -2.2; 10.4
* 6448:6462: -2.3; 9.2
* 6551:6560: -1.2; 9.98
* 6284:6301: -1.9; 7.13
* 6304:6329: -4.7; 7.89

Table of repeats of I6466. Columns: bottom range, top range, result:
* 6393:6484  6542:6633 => 1.12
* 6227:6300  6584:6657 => 1.68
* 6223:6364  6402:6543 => 1.39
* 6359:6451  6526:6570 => 1.24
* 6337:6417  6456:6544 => 1.21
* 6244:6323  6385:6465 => 1.33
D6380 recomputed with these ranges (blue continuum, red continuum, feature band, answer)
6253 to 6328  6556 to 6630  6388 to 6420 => -1.9 A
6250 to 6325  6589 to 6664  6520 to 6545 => -4.4 A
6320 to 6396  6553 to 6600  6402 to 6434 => -1.0 A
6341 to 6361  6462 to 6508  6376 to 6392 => 2.0 A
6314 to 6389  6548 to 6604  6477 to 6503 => -0.5 A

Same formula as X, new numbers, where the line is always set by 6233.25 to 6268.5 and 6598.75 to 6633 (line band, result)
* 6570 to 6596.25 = -1.0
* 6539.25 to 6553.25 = -1.9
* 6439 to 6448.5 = -1.3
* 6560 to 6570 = -0.9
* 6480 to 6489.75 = -1.5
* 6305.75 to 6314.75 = -1.5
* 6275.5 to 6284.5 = -0.3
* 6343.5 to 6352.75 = -2.3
